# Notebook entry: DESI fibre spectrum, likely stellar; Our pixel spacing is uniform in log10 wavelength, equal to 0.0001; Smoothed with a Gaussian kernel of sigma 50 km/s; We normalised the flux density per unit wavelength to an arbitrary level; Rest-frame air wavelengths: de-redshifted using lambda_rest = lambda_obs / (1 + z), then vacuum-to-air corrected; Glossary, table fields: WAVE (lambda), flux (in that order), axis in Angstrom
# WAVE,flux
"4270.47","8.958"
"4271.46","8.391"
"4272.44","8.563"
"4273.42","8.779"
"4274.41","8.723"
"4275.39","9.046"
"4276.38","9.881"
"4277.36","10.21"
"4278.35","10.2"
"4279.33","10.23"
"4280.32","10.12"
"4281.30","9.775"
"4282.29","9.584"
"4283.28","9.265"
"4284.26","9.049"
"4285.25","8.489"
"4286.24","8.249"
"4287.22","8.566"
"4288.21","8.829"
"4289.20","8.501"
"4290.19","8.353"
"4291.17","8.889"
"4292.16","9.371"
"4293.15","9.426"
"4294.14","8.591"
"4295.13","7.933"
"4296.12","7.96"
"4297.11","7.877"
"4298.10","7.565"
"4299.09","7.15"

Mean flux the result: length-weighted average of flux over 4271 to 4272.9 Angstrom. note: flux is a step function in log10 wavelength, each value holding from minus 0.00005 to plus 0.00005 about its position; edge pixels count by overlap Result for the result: 8.49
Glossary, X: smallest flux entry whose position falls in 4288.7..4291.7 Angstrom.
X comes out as 8.353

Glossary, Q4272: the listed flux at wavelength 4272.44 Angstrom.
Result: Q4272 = 8.563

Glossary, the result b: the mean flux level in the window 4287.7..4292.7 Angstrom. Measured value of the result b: 8.79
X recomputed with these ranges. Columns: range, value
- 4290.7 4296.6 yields 7.933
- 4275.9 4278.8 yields 9.881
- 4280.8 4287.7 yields 8.249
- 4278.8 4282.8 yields 9.584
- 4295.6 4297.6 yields 7.877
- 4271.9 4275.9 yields 8.563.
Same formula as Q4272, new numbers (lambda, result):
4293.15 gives 9.426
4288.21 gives 8.829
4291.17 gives 8.889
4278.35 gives 10.2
